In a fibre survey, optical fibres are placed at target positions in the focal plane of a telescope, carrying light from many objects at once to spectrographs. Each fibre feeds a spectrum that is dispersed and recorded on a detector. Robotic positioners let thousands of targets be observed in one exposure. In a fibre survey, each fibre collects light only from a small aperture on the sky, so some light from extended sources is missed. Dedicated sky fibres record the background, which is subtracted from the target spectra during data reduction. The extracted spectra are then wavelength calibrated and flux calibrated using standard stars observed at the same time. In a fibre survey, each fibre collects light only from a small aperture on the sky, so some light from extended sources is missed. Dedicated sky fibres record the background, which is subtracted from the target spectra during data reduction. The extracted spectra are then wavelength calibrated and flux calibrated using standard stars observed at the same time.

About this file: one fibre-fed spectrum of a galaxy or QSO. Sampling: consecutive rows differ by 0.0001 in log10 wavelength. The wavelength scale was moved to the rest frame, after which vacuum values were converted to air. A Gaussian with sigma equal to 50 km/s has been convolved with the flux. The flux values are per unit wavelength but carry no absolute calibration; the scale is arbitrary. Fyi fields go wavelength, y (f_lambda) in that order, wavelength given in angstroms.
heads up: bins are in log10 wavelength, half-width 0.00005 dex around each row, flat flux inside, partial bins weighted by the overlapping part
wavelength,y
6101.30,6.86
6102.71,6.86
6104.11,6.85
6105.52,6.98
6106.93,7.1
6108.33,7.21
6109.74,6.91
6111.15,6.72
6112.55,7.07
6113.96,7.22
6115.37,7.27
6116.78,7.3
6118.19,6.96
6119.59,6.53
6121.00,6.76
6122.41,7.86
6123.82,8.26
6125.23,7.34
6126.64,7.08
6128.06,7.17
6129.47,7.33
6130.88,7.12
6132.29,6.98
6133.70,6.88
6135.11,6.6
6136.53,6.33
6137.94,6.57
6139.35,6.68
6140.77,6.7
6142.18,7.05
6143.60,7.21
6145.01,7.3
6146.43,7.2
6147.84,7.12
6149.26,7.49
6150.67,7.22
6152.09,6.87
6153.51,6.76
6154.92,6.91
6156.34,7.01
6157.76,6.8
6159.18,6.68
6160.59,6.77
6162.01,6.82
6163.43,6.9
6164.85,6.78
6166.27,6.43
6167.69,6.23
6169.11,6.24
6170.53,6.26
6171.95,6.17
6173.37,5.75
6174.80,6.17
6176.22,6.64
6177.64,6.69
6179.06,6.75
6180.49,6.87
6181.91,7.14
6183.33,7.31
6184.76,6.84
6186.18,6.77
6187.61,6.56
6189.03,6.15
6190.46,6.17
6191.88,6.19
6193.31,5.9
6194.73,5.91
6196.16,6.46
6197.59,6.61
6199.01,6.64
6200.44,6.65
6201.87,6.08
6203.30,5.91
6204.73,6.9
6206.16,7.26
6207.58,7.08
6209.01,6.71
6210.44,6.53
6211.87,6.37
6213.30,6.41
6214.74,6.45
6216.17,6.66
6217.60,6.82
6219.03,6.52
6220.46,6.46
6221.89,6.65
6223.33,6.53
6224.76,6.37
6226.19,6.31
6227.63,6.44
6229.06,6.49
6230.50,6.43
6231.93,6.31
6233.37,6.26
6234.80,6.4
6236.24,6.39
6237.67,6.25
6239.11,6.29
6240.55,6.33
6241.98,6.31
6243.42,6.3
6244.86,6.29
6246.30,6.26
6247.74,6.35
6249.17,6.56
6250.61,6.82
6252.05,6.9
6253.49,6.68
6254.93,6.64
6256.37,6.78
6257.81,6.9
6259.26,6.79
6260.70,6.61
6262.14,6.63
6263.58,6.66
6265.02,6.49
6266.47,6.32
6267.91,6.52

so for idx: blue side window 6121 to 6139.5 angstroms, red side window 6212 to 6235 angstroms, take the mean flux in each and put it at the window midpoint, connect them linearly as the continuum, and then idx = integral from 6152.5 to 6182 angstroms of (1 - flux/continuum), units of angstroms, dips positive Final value 1.1 angstroms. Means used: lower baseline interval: 7.09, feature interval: 6.6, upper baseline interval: 6.47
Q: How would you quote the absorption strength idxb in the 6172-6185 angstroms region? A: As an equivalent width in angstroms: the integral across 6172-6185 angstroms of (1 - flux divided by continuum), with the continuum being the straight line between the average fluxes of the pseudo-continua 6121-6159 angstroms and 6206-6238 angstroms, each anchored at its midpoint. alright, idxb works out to 0.3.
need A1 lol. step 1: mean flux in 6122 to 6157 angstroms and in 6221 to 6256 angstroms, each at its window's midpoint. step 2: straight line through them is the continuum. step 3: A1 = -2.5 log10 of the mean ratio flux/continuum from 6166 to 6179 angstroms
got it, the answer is 0.092 mag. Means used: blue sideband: 7.07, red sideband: 6.44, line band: 6.31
